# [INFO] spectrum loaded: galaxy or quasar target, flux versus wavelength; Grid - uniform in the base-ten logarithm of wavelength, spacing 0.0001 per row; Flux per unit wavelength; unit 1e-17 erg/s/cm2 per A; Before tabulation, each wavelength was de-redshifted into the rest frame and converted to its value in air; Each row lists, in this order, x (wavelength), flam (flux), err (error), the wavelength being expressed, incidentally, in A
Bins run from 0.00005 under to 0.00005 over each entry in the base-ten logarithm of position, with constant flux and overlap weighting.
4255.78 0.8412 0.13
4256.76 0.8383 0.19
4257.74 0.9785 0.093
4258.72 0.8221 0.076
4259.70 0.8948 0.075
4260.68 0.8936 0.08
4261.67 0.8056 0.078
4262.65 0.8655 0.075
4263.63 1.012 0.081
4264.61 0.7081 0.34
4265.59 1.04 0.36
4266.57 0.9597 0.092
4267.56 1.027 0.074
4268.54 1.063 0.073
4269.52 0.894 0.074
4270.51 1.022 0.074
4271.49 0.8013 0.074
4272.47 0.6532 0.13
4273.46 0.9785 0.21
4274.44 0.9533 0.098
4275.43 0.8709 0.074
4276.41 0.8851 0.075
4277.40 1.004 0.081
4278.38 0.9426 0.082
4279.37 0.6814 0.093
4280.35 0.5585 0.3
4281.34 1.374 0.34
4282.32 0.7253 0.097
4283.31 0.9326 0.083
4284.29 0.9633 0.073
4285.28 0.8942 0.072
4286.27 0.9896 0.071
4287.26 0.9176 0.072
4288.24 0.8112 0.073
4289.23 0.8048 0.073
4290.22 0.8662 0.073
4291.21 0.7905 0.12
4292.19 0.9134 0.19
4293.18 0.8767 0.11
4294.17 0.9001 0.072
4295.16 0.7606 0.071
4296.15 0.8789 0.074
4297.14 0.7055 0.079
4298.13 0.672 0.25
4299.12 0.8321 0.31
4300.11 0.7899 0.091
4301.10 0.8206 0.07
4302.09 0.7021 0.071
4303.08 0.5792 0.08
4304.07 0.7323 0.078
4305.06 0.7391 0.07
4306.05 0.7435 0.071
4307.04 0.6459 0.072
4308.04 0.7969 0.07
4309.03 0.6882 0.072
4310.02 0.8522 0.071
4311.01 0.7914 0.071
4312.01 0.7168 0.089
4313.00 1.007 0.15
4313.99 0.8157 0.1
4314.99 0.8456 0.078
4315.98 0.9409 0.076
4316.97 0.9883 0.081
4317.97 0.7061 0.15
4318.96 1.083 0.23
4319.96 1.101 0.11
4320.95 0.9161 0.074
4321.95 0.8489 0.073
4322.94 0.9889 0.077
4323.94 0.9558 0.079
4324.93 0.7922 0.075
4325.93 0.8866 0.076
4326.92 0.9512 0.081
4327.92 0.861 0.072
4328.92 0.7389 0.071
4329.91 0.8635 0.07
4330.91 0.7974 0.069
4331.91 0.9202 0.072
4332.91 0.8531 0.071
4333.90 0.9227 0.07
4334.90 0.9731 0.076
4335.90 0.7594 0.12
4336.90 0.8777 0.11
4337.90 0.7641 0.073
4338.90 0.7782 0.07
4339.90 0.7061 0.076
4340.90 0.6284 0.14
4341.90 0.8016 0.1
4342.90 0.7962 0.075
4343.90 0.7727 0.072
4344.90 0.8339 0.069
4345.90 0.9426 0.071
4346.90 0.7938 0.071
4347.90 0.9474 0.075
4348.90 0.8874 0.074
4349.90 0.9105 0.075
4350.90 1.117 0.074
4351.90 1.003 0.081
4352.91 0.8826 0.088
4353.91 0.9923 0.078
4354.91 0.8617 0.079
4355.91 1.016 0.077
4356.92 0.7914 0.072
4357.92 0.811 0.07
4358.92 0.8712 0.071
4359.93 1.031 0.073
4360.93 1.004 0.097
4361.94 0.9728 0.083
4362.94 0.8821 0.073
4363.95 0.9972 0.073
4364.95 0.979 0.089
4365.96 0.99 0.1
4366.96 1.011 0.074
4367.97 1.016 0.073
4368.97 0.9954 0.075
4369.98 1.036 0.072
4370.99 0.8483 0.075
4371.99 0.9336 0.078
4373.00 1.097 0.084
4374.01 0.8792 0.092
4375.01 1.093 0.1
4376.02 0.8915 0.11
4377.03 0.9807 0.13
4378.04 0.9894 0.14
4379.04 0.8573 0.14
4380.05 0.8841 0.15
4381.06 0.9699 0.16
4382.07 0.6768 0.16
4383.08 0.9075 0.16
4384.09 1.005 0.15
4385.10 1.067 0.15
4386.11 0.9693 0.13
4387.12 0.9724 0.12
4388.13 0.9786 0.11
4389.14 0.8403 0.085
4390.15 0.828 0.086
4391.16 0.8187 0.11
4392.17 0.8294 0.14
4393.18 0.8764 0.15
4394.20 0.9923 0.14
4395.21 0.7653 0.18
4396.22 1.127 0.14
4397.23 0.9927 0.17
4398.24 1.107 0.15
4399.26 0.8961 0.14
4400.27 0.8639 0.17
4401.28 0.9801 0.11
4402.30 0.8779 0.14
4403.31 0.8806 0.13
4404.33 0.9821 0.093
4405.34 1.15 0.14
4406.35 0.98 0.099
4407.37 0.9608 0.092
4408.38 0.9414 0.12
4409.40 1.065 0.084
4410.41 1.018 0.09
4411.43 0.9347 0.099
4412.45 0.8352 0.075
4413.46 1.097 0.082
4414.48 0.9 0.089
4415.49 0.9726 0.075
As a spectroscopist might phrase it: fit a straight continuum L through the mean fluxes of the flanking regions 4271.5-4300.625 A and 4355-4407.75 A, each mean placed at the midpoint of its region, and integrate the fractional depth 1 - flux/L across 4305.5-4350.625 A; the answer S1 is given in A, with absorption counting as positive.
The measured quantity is 2.33 A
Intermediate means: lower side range 0.858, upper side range 0.945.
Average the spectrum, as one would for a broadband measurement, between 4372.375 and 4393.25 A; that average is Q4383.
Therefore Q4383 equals 0.925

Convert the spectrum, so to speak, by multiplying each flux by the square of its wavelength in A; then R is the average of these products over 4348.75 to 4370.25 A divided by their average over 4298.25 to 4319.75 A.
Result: 1.2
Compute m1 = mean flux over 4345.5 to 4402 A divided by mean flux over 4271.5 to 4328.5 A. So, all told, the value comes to 1.11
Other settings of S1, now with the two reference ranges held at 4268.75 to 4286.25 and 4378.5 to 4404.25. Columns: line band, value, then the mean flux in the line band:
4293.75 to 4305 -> 1.8 A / 0.759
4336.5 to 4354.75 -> 1.1 A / 0.858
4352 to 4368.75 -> -0.6 A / 0.947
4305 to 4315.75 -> 1.3 A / 0.791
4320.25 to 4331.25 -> 0.3 A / 0.879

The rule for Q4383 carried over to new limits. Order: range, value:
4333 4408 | 0.92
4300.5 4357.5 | 0.85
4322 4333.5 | 0.874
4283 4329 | 0.842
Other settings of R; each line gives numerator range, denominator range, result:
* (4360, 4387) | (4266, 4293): 1.12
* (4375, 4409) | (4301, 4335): 1.15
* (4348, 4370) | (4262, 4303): 1.14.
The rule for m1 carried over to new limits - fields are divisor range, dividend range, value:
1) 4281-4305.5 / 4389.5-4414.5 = 1.13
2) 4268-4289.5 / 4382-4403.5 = 1.03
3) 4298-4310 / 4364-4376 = 1.34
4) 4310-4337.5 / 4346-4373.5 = 1.08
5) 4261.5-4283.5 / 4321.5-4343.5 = 0.93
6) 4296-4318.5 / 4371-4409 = 1.20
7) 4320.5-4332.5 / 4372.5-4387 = 1.08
